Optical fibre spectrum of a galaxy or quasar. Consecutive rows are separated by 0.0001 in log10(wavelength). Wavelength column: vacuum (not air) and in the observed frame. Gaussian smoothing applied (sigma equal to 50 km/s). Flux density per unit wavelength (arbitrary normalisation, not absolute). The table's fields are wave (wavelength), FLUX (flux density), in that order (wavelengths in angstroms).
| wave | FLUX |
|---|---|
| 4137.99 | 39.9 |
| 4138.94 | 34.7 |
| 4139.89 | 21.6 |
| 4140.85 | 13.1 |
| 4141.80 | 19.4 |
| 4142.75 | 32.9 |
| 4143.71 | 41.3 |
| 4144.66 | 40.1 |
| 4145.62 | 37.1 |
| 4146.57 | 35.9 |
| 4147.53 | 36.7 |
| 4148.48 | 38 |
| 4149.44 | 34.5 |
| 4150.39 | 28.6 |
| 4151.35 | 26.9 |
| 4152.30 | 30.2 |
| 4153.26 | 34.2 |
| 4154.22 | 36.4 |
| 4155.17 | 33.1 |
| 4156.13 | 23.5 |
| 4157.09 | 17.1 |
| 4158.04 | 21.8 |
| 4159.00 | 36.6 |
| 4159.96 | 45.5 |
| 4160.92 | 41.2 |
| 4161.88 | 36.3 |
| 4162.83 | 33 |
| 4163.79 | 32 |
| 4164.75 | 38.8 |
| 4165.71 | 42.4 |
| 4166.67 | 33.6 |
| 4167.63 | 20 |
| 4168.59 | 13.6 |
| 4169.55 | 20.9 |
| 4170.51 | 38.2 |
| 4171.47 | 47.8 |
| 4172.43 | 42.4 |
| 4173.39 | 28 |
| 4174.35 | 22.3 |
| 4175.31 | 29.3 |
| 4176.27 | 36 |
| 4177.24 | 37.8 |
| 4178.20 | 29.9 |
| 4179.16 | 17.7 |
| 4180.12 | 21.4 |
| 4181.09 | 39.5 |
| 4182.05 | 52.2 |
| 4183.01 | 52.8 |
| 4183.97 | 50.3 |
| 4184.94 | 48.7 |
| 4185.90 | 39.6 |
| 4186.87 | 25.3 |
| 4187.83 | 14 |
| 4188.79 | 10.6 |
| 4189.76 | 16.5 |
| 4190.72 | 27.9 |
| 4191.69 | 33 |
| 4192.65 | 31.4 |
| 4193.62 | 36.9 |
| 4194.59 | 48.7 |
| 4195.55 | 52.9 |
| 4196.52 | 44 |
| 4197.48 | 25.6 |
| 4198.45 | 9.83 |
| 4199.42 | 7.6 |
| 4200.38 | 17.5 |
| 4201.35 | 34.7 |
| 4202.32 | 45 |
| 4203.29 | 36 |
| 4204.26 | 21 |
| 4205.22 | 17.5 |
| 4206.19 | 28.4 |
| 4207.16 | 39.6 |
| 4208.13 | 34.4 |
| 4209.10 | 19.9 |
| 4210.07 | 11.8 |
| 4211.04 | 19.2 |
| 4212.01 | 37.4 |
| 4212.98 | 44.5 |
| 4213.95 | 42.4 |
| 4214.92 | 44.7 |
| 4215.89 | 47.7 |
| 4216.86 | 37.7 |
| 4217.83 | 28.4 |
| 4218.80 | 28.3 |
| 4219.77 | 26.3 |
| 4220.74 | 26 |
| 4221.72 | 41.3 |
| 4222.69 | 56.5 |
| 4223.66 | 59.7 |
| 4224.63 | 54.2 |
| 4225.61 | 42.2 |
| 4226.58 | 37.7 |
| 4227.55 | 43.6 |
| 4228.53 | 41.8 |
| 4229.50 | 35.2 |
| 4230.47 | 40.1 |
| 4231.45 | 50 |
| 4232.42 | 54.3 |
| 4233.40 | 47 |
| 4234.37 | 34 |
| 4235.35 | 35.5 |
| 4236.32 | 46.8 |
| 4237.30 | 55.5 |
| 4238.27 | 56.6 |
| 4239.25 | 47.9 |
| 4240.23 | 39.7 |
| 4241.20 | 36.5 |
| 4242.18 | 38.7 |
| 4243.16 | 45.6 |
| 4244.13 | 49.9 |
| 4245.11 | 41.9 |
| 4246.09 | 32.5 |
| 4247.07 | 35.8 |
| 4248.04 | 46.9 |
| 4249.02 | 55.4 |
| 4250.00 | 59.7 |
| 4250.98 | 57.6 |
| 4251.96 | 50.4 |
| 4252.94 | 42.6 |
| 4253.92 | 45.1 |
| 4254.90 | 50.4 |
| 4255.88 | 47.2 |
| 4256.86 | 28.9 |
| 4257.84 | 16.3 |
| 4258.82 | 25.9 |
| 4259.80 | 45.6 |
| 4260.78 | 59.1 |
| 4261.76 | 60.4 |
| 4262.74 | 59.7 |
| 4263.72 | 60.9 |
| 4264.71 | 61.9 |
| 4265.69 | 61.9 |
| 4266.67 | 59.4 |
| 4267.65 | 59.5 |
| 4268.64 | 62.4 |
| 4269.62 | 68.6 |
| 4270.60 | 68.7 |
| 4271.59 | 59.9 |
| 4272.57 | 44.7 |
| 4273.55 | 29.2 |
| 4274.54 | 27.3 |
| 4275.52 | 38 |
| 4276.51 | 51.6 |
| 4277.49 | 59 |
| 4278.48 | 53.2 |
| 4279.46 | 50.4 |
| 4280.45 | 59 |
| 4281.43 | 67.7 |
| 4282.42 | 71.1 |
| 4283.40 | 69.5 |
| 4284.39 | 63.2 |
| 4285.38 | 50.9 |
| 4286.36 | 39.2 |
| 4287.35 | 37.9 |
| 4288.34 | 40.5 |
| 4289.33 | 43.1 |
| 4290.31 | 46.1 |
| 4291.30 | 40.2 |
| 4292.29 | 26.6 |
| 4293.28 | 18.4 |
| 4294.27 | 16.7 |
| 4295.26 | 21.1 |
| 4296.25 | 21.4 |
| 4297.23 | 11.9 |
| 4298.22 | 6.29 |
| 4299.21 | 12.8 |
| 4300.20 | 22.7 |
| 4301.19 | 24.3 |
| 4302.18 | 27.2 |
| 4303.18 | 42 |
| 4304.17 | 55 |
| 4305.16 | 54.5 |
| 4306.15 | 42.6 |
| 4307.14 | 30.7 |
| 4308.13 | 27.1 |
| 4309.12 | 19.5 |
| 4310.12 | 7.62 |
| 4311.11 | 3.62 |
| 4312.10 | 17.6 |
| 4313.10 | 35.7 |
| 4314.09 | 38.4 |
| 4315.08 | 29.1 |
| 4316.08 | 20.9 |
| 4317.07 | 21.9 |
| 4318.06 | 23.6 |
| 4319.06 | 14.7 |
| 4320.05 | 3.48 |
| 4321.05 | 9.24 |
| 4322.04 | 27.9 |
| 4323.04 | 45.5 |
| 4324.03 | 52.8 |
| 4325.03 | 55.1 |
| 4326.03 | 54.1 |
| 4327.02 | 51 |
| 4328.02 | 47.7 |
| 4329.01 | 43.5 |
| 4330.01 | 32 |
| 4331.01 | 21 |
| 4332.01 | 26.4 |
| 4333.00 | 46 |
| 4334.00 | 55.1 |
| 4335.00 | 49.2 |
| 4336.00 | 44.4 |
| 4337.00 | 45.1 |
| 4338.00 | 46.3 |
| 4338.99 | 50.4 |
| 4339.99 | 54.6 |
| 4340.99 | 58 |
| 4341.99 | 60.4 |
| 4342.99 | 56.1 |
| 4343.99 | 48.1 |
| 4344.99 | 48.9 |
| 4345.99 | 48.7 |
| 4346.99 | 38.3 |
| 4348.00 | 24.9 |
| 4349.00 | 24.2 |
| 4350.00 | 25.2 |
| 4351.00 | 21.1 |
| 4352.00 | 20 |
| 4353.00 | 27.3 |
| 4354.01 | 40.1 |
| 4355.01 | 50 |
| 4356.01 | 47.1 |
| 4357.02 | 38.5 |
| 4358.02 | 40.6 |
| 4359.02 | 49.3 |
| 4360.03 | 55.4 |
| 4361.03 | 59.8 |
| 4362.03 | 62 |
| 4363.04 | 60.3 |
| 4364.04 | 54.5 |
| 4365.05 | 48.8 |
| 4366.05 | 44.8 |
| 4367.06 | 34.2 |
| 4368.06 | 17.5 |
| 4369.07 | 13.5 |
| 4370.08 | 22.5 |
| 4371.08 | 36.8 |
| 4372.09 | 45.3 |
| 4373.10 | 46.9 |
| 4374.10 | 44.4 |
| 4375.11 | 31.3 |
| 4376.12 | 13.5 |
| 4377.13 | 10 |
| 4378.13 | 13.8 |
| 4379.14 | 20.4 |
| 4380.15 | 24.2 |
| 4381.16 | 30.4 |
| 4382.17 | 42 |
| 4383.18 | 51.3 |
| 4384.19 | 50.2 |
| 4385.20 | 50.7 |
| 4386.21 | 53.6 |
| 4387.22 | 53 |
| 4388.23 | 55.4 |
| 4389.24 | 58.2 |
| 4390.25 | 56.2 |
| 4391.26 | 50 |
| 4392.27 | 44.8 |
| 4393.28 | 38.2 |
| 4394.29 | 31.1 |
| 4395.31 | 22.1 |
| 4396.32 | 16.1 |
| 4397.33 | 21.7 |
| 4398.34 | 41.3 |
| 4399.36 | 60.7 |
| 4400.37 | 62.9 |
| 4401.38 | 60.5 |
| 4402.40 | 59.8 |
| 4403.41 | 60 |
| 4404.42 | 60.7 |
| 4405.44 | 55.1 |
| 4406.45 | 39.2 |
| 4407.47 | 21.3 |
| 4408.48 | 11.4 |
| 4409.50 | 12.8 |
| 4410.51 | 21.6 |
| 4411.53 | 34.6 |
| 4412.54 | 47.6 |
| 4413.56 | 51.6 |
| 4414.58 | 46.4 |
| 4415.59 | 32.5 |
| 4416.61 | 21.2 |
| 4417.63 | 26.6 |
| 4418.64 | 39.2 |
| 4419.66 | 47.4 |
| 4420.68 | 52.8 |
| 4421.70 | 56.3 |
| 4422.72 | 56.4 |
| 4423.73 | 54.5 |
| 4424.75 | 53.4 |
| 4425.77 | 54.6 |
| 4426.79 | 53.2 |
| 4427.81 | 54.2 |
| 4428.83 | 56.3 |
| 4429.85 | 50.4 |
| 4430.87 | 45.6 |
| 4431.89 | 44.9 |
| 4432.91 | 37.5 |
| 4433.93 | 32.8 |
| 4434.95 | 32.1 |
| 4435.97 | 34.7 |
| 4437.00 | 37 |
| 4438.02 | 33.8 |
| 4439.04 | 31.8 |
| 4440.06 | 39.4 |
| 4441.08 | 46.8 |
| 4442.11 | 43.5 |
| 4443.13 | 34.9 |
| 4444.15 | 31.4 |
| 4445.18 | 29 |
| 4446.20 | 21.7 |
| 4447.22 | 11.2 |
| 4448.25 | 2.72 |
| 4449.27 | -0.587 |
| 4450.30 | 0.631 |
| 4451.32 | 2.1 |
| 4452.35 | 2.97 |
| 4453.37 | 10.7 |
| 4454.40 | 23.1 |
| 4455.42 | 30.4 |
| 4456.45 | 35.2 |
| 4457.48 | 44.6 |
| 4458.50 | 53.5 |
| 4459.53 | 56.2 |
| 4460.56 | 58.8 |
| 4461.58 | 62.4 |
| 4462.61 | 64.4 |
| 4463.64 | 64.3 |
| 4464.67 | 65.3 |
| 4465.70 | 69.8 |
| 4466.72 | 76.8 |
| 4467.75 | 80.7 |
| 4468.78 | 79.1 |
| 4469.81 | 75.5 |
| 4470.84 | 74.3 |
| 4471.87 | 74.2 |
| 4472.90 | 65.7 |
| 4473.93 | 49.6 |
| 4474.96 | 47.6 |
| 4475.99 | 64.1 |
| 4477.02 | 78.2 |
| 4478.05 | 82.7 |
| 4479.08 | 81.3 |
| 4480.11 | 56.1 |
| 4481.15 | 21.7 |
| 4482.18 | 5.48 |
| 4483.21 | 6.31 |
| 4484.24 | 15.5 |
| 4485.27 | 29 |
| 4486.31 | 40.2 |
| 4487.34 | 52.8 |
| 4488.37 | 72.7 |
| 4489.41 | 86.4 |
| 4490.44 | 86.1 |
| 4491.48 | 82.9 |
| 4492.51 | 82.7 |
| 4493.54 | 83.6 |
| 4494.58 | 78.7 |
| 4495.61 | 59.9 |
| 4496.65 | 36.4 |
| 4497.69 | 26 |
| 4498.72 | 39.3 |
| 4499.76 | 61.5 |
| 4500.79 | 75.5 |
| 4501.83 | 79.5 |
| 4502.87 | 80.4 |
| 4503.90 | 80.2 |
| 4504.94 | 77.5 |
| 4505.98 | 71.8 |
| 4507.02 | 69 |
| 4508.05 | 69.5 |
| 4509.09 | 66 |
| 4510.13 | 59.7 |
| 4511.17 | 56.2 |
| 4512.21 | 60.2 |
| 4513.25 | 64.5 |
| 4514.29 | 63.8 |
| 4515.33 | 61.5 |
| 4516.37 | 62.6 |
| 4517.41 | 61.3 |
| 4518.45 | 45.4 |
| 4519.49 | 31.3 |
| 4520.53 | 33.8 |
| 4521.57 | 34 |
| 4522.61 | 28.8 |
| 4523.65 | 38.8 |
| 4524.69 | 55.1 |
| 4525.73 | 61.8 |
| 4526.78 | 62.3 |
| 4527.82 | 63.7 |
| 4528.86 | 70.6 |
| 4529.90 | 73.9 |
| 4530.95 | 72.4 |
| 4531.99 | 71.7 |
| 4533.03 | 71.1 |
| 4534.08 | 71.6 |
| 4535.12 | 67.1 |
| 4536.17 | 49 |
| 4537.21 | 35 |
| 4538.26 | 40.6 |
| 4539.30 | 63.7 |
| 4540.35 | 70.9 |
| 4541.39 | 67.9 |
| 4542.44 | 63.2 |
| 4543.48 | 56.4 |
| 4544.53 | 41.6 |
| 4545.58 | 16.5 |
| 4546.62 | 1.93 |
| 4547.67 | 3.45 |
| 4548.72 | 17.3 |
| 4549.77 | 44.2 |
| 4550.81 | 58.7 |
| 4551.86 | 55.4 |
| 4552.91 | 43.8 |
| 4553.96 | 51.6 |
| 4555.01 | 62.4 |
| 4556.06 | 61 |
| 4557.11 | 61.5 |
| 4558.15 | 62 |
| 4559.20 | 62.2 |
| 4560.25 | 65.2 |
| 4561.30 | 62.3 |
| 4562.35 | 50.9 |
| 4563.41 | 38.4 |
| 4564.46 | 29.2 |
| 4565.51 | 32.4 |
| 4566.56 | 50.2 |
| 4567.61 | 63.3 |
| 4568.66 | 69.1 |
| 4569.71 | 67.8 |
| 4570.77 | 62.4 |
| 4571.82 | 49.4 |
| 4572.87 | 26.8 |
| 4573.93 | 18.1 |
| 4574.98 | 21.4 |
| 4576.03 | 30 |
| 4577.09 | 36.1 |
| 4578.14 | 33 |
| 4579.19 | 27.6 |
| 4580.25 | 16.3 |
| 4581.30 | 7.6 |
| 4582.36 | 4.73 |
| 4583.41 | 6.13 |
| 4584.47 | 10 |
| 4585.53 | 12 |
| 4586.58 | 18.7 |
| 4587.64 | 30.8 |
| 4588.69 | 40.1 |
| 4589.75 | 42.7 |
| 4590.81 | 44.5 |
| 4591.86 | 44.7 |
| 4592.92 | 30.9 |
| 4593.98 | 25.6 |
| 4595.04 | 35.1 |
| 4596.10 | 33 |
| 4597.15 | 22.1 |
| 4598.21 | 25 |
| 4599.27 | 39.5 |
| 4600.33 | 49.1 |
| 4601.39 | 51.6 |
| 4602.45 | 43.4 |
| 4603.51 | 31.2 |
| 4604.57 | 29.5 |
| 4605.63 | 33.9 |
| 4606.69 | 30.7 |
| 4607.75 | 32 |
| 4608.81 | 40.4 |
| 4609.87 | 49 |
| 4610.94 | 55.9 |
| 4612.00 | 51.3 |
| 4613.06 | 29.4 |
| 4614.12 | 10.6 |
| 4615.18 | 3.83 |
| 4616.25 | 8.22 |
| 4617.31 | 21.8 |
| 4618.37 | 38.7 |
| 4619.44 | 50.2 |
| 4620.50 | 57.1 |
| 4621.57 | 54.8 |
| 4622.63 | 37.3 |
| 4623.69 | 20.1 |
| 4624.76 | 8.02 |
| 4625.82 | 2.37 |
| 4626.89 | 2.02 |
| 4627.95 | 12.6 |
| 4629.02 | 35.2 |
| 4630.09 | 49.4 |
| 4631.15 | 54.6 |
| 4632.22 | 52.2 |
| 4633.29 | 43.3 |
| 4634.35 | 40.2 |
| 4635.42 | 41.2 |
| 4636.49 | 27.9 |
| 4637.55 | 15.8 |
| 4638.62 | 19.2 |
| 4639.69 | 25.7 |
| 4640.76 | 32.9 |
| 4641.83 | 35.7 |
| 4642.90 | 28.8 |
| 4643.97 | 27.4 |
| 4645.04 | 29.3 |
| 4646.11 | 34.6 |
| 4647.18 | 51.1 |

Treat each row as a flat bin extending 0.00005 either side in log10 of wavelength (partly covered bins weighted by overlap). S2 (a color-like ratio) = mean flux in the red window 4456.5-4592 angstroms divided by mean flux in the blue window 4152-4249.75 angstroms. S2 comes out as 1.46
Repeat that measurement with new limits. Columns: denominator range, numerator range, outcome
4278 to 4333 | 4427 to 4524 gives 1.46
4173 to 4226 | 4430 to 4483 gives 1.32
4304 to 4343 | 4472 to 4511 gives 1.64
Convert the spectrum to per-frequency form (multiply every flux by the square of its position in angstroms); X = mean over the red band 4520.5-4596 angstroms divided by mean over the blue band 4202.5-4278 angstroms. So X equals 1.2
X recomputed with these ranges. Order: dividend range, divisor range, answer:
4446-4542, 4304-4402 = 1.51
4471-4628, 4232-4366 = 1.23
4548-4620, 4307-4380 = 1.15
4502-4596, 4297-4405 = 1.36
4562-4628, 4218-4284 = 0.79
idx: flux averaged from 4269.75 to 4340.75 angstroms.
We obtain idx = 37.8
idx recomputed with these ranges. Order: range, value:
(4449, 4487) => 47.6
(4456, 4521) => 60.3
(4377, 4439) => 41.9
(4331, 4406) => 42.2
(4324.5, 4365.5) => 44.6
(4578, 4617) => 29.7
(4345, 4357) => 34.2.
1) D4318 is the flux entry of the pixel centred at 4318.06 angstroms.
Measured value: 23.6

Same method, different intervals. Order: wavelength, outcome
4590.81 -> 44.5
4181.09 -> 39.5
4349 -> 24.2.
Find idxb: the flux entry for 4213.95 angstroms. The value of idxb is 42.4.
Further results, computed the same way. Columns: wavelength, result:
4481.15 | 21.7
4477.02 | 78.2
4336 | 44.4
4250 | 59.7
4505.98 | 71.8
